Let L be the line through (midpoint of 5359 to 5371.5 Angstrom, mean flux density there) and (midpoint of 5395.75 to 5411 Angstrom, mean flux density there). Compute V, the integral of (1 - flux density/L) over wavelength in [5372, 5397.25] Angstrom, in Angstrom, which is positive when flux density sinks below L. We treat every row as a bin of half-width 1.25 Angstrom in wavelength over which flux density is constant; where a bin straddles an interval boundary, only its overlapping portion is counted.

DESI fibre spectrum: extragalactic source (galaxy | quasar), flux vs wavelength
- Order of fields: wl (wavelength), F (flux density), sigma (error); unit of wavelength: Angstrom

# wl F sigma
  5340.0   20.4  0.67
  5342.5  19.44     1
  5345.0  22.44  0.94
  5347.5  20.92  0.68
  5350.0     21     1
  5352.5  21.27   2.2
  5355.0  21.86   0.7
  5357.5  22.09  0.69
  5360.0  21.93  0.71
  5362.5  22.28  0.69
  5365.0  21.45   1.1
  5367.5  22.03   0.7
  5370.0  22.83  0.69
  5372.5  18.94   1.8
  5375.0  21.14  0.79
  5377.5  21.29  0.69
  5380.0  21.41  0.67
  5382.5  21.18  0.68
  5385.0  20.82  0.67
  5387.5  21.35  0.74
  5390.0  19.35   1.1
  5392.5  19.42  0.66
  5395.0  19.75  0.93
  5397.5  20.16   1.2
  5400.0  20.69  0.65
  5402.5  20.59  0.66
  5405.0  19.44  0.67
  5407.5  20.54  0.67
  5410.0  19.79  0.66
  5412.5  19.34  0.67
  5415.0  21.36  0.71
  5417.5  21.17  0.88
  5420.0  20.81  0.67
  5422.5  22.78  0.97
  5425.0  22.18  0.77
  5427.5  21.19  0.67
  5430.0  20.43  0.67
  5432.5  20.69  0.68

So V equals 0.72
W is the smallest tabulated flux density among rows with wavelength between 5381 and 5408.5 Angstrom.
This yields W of 19.35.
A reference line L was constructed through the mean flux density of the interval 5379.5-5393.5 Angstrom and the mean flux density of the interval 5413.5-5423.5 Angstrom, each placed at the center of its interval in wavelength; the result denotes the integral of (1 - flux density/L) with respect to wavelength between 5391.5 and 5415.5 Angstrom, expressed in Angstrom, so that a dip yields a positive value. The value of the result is 1.1 Angstrom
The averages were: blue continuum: 20.6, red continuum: 21.4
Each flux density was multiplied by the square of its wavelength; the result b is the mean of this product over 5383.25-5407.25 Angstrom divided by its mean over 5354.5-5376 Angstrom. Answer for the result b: 0.9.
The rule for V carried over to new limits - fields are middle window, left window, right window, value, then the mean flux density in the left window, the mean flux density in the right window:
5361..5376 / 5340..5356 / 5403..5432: -0.3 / 21.1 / 20.8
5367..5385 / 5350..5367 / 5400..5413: -0.1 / 21.8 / 20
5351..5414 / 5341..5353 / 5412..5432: 0.7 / 21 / 21.2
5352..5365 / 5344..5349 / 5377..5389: -0.3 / 21.6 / 21.2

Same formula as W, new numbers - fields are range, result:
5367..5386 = 18.94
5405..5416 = 19.34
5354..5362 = 21.86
